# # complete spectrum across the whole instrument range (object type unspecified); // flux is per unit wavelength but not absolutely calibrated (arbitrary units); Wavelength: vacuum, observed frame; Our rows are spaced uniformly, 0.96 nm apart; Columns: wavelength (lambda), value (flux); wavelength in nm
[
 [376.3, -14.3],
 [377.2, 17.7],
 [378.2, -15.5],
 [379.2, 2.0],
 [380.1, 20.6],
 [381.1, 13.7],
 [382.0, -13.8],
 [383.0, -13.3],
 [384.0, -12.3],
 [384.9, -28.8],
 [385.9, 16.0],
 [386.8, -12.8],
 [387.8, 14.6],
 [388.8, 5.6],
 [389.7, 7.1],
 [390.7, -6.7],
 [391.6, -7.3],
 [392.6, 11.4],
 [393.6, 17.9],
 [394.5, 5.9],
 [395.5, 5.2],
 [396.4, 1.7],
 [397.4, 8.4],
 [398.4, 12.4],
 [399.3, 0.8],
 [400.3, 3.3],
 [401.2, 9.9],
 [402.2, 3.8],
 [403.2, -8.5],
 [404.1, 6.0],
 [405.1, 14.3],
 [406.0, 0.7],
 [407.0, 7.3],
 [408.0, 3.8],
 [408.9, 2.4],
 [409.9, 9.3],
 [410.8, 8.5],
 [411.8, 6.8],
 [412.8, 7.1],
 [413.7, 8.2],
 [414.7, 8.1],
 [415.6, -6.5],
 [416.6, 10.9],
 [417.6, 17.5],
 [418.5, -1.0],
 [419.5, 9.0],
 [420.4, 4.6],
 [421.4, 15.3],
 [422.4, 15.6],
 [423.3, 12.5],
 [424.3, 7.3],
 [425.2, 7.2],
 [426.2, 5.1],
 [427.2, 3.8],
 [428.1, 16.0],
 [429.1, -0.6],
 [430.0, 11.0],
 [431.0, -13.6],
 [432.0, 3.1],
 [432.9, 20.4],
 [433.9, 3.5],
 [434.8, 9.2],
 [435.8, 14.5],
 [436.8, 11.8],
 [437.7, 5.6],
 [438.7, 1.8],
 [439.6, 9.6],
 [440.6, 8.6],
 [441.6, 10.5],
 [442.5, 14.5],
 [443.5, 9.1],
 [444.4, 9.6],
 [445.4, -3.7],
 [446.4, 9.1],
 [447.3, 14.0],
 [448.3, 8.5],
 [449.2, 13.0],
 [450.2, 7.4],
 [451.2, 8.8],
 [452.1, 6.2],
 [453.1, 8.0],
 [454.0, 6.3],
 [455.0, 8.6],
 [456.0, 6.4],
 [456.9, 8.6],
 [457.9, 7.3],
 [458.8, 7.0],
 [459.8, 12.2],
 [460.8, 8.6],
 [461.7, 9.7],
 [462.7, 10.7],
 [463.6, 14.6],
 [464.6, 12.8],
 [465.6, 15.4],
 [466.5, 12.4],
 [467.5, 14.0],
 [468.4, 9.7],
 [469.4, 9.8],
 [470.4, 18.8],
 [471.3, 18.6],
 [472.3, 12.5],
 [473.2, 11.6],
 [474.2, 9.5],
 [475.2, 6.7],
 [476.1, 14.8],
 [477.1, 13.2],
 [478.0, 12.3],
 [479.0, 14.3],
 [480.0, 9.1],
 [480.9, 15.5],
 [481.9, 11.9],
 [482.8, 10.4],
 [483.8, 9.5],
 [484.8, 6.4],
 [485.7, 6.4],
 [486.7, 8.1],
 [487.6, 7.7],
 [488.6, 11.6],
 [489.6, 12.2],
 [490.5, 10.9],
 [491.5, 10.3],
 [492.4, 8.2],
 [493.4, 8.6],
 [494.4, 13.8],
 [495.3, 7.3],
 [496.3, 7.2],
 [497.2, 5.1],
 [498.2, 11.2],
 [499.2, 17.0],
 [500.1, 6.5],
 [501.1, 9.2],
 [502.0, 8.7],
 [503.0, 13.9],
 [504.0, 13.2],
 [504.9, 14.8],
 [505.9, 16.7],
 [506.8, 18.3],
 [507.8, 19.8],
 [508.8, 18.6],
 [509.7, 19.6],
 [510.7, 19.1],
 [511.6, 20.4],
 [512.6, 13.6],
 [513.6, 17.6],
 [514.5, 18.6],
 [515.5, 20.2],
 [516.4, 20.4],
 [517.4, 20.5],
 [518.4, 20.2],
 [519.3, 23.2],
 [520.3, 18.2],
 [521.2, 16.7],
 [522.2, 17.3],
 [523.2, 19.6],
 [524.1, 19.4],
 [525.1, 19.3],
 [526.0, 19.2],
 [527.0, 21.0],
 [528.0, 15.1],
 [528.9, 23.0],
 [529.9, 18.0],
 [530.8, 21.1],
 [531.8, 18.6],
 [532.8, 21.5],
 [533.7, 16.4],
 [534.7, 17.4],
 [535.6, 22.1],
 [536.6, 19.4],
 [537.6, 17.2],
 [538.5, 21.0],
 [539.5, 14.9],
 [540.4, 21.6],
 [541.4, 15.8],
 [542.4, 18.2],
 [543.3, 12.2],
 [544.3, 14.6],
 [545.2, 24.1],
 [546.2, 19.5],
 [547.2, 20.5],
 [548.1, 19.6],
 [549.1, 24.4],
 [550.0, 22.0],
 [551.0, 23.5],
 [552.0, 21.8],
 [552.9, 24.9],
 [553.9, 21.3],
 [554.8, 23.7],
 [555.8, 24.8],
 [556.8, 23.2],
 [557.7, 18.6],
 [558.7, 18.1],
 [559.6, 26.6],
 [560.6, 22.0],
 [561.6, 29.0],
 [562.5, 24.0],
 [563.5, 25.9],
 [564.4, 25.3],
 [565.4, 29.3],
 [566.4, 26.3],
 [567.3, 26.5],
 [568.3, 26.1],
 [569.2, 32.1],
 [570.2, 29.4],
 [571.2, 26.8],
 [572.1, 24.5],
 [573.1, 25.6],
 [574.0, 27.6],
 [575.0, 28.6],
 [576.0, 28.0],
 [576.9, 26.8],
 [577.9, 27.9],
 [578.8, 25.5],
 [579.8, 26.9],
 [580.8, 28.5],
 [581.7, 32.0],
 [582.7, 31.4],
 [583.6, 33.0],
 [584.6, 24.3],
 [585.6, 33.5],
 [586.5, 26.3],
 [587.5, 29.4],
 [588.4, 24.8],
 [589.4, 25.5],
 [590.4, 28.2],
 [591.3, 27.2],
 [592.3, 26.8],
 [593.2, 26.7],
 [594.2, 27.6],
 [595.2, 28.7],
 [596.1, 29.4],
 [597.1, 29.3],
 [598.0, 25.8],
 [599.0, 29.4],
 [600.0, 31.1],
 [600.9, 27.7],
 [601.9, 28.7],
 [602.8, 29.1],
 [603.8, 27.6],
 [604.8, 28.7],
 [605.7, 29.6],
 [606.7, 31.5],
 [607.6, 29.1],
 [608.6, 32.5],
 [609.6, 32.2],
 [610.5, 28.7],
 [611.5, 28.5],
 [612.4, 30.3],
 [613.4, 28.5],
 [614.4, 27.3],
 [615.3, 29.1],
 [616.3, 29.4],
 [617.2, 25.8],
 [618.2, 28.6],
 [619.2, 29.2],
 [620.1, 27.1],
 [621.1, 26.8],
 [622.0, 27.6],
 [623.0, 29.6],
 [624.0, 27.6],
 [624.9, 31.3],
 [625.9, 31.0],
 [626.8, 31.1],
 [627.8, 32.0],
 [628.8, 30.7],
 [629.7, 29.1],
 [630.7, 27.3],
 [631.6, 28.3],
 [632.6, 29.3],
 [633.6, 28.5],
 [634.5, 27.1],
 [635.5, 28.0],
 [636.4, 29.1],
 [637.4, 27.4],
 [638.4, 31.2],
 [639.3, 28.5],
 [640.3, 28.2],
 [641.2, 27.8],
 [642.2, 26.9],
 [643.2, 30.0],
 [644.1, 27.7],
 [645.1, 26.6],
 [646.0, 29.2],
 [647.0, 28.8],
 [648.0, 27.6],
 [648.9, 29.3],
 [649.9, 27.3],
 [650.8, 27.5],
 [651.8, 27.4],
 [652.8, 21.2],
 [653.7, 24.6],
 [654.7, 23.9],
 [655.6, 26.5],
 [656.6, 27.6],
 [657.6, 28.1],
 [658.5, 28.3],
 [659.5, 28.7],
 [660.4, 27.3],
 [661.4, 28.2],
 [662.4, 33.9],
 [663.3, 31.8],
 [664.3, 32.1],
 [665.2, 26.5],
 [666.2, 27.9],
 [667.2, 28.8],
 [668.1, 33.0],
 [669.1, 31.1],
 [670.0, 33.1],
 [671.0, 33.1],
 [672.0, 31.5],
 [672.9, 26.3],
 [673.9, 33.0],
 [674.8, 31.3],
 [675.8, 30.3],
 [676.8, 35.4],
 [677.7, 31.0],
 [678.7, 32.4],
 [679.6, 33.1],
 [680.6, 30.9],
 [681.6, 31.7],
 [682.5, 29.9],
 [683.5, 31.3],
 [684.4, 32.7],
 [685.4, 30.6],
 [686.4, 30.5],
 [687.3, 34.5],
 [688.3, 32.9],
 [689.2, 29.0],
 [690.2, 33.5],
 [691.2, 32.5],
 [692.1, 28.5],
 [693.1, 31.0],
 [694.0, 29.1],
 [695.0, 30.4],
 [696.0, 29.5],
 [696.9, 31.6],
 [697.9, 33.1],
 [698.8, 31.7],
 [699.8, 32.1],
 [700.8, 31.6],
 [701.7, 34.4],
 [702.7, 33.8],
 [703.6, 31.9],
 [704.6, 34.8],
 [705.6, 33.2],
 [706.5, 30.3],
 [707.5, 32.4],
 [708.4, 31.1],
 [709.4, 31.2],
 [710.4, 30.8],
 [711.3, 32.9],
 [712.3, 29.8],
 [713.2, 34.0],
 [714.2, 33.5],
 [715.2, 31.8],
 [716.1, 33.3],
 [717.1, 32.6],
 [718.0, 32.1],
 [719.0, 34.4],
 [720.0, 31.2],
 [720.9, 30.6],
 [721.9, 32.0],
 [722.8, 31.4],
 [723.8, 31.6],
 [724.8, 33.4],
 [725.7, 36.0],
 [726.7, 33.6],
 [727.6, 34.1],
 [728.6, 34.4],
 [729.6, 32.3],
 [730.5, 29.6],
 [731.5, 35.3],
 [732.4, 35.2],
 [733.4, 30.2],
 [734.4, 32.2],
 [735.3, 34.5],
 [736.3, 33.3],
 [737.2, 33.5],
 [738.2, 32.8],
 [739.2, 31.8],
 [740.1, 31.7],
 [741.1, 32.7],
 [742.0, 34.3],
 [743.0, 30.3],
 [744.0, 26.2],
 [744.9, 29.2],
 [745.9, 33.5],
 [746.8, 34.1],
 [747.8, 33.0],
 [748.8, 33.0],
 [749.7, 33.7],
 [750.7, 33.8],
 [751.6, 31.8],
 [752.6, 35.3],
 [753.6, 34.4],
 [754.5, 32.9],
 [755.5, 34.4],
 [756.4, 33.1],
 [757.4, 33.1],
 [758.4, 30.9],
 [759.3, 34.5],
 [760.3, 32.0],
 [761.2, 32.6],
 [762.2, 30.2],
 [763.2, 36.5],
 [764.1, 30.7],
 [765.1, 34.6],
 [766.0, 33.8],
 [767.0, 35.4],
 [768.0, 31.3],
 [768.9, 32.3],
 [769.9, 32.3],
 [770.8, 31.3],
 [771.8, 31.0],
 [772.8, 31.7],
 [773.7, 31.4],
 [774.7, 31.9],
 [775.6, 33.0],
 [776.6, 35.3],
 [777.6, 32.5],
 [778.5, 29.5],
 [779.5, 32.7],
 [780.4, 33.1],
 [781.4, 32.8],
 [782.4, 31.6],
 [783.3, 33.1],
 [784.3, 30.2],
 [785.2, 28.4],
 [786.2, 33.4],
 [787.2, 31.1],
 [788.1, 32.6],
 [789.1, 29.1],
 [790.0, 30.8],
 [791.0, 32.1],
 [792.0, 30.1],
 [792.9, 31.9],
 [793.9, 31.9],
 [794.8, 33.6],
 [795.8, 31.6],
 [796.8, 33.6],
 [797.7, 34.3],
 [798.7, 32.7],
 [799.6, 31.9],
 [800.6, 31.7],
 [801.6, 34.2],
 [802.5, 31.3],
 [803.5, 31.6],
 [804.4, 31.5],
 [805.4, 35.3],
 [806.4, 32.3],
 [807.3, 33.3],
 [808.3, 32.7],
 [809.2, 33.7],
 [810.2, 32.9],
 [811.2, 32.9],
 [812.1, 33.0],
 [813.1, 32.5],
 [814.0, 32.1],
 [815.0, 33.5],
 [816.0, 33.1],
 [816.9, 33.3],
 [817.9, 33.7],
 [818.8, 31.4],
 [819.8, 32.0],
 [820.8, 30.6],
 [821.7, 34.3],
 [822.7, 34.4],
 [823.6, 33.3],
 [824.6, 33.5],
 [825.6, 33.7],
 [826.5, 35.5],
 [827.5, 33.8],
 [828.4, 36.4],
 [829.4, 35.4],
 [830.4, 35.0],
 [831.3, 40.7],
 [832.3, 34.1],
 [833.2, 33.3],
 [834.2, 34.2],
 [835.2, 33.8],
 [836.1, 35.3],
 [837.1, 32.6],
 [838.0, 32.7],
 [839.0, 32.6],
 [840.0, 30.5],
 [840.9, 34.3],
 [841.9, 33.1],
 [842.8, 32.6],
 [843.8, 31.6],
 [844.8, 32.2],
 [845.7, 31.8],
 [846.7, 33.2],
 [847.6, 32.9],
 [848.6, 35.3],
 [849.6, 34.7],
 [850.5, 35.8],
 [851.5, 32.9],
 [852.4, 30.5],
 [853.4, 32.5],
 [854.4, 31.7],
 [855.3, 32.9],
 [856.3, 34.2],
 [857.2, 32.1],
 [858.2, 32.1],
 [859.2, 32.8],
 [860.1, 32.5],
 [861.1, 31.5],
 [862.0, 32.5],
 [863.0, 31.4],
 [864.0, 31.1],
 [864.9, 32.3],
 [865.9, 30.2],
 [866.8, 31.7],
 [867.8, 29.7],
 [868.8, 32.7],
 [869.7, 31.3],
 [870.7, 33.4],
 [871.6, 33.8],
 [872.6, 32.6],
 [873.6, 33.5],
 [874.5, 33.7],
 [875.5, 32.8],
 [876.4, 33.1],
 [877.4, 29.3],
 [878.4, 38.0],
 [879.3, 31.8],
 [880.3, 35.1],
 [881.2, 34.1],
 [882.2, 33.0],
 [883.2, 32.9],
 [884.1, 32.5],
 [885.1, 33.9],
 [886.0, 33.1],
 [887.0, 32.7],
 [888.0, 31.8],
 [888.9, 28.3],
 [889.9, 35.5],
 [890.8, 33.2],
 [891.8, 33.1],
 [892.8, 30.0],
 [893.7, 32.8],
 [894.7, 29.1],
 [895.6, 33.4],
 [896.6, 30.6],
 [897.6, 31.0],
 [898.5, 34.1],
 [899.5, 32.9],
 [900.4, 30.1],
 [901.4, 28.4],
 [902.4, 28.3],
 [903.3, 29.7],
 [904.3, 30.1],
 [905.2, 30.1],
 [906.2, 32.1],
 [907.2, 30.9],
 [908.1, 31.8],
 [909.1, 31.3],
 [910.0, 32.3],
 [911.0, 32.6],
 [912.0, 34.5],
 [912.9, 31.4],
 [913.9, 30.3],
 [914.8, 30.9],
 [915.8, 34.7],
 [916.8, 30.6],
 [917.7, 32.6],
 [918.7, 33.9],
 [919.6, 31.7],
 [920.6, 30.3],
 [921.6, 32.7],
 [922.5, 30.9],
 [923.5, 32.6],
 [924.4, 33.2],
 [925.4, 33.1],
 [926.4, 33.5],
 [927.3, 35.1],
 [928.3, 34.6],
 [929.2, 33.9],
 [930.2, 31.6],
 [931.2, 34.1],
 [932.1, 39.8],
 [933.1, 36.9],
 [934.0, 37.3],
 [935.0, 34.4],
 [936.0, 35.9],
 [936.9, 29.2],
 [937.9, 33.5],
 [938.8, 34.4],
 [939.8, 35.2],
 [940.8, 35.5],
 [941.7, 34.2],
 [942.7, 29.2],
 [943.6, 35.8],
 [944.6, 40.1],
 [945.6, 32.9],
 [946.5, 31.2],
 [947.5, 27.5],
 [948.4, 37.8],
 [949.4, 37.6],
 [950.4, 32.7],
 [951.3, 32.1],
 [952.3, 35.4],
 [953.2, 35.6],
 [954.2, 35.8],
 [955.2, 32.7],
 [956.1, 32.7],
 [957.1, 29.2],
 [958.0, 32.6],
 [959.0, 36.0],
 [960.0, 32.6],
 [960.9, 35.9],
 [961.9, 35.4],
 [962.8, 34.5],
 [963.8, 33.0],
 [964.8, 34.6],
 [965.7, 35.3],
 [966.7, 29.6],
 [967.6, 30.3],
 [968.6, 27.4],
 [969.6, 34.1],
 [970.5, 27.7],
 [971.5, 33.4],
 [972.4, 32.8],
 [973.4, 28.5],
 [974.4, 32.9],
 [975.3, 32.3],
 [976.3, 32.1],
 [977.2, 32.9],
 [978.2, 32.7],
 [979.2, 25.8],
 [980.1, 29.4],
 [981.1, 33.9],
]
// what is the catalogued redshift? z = 0.263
